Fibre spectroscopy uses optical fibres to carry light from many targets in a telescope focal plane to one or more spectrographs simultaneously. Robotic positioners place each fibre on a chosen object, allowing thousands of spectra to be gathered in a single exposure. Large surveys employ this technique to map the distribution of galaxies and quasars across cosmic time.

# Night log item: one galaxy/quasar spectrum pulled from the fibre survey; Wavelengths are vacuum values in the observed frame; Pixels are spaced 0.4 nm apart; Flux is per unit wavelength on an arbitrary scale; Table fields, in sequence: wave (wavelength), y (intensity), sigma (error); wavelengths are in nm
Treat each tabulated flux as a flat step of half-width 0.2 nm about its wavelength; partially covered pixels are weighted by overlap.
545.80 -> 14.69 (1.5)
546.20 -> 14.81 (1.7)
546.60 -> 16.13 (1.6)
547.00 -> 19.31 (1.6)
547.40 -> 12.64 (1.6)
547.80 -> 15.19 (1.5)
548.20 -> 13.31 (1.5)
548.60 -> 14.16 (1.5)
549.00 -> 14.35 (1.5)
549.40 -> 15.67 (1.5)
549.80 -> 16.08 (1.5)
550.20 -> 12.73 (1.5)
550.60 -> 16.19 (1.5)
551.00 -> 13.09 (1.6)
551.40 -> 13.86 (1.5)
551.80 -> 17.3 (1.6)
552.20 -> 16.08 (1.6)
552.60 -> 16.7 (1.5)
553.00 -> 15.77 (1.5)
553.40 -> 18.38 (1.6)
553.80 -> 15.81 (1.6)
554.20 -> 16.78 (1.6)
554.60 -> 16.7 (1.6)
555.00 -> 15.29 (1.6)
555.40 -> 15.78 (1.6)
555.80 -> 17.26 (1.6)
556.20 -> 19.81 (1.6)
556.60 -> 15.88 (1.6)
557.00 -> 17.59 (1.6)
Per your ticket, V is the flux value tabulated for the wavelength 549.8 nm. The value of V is 16.08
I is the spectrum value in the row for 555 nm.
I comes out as 15.29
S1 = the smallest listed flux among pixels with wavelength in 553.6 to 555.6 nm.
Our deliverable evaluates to 15.29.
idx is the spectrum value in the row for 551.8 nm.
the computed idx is 17.3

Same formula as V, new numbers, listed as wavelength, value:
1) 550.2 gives 12.73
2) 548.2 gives 13.31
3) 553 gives 15.77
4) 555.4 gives 15.78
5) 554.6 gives 16.7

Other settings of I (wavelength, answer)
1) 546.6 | 16.13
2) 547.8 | 15.19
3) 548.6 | 14.16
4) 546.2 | 14.81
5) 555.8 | 17.26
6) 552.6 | 16.7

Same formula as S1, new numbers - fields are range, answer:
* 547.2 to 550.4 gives 12.64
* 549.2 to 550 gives 15.67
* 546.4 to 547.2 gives 16.13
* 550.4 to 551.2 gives 13.09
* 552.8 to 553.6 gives 15.77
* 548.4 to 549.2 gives 14.16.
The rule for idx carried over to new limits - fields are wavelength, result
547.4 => 12.64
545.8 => 14.69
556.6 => 15.88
